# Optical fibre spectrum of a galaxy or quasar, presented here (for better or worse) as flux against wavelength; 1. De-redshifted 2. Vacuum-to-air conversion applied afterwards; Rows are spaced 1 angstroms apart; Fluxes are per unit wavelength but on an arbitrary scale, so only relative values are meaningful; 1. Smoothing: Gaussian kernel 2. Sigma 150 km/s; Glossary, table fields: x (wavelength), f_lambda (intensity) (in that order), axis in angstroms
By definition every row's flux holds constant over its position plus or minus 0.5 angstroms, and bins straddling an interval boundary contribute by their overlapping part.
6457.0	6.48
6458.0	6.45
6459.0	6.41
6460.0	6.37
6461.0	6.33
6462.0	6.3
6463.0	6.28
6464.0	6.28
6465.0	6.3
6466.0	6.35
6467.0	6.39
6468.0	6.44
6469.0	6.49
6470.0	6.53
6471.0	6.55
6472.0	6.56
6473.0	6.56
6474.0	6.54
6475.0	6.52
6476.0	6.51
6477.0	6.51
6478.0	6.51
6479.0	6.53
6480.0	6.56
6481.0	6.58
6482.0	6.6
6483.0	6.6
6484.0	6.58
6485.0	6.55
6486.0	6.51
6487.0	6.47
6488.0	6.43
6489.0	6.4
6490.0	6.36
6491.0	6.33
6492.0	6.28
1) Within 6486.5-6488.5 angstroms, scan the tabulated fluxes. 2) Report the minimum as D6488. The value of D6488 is 6.43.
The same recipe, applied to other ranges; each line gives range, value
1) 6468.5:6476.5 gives 6.49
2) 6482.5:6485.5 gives 6.55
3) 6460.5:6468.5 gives 6.28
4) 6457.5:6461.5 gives 6.33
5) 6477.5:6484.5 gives 6.51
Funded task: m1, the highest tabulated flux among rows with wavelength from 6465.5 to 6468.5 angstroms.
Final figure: 6.44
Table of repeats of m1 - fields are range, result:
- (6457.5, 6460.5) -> 6.45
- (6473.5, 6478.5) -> 6.54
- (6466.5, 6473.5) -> 6.56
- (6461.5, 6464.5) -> 6.3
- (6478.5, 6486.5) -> 6.6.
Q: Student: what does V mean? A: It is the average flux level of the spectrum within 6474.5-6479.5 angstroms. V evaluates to 6.52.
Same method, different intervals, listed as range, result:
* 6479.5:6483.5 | 6.58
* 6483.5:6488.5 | 6.51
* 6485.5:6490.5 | 6.43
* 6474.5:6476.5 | 6.51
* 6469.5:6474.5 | 6.55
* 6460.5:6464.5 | 6.3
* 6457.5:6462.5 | 6.37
